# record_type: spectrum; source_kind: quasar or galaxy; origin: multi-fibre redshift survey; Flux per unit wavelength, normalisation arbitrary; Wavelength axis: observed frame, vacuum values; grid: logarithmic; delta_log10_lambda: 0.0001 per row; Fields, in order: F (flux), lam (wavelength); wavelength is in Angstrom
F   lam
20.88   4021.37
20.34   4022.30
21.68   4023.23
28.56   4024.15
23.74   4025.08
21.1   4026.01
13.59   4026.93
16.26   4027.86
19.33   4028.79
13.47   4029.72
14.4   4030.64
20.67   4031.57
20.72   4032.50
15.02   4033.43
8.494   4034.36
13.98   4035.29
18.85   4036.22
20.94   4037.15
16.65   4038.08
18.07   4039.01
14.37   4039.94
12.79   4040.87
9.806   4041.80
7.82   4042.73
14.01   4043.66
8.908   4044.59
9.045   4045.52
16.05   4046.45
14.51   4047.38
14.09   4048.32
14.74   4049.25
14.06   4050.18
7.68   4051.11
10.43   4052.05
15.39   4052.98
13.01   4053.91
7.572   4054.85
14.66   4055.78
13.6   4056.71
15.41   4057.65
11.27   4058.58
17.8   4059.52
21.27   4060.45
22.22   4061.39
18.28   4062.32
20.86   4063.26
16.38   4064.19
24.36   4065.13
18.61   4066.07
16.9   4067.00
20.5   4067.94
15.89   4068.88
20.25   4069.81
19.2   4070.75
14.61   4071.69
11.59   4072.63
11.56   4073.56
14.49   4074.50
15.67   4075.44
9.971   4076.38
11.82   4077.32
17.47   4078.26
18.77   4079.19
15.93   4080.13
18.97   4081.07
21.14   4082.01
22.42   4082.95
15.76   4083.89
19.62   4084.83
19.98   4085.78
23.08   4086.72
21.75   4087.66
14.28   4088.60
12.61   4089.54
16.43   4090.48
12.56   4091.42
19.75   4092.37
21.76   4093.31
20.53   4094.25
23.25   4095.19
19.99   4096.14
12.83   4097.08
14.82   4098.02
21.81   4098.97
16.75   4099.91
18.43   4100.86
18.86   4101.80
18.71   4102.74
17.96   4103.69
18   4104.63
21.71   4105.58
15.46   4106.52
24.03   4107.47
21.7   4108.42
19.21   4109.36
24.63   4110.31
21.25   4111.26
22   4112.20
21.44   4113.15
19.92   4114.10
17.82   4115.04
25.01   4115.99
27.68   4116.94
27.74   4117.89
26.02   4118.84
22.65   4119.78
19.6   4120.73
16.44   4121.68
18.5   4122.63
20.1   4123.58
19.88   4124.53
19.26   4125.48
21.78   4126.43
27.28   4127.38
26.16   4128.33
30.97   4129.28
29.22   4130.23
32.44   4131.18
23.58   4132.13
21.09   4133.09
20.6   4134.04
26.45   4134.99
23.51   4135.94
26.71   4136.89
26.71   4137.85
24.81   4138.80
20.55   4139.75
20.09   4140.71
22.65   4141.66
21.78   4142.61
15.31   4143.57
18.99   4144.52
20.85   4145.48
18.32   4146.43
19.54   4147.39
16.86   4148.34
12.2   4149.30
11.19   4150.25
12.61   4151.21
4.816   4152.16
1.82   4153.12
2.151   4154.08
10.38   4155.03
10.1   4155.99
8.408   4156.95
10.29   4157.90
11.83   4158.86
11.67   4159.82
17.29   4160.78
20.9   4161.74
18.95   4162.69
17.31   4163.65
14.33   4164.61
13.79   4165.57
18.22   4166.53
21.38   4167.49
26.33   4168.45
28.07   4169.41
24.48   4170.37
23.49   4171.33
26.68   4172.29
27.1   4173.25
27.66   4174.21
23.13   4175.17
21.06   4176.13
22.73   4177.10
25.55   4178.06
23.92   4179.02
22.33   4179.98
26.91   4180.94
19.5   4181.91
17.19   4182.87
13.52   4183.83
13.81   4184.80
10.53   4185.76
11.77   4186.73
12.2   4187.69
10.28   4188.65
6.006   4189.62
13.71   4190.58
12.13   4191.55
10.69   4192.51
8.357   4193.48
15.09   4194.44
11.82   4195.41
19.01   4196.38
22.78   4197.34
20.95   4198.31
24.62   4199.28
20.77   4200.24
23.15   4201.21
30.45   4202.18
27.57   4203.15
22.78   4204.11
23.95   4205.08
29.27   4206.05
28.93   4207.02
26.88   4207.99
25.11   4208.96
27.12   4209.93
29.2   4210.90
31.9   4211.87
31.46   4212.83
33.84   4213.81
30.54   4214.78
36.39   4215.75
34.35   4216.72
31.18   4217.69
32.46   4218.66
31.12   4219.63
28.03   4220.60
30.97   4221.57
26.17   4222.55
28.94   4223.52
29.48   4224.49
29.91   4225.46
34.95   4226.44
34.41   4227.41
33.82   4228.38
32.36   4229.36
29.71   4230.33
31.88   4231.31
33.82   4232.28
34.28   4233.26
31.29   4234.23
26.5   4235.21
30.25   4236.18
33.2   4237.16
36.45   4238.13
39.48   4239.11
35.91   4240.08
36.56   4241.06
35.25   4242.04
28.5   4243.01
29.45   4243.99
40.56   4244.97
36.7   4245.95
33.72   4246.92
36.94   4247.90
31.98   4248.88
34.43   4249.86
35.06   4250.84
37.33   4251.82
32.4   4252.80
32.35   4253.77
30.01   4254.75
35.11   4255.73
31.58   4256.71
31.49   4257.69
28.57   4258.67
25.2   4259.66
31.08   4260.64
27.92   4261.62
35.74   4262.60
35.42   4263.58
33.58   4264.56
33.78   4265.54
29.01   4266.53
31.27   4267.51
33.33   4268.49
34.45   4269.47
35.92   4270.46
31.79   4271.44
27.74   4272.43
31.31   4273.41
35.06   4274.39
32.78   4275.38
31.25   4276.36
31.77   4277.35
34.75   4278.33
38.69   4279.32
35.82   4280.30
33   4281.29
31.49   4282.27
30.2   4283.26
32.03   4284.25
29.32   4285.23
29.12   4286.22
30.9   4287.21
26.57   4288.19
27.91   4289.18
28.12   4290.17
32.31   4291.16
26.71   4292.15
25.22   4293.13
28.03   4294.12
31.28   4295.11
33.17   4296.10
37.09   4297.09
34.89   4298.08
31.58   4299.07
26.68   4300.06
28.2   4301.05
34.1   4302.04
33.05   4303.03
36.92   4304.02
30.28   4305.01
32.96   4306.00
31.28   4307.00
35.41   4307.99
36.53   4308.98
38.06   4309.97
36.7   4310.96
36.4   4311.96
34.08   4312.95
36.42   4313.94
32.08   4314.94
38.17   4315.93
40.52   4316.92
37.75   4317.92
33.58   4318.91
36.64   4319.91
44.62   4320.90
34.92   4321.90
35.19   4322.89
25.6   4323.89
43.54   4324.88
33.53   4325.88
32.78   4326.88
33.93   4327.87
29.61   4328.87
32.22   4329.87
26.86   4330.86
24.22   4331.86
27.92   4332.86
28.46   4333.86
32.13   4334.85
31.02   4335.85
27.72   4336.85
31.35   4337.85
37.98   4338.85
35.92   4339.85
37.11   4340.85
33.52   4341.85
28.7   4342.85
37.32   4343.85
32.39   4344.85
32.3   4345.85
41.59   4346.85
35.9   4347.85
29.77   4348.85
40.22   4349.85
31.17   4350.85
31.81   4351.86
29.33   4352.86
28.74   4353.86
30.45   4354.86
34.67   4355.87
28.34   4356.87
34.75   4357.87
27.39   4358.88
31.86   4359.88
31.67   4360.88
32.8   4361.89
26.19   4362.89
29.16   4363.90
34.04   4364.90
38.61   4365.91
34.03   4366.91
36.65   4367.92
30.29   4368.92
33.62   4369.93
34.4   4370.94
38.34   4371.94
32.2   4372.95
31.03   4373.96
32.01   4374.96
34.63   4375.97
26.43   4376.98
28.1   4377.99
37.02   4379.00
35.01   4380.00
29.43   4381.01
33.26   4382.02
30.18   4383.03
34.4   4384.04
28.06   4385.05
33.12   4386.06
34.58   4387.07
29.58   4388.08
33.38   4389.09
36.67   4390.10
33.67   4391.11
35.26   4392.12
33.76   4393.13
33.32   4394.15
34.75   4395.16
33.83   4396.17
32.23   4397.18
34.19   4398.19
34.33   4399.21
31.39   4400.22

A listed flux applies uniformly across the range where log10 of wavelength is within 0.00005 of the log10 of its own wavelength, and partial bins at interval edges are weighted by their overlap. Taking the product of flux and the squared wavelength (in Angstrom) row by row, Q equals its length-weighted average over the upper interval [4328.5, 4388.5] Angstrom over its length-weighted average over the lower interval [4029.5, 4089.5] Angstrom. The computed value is 2.35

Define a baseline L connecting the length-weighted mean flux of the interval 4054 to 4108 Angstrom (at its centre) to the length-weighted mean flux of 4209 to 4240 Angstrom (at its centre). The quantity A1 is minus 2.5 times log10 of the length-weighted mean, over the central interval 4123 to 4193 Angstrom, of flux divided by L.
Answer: 0.30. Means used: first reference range 17.5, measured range 18.7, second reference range 31.8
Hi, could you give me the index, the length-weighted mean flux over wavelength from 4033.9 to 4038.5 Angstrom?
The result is 15.8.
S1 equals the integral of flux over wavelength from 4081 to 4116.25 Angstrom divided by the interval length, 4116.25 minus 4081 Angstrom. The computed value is 19.3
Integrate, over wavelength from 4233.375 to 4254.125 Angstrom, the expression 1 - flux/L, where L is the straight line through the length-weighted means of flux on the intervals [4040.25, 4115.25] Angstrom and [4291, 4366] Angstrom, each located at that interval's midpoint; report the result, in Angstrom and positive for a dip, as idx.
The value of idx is -4.92 Angstrom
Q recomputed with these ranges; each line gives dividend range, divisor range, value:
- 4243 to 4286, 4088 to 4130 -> 1.72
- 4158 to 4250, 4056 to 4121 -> 1.43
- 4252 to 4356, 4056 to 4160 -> 1.92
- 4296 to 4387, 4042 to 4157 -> 2.05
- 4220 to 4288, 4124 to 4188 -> 1.76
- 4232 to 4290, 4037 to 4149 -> 1.89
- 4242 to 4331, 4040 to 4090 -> 2.34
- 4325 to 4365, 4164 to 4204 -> 1.78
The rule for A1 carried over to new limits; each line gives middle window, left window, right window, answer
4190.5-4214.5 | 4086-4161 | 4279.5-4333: 0.10 mag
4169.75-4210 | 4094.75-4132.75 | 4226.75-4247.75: 0.39 mag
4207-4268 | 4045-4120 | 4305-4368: -0.18 mag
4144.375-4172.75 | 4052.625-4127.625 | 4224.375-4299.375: 0.47 mag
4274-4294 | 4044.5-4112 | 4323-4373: -0.08 mag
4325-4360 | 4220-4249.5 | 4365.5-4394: 0.03 mag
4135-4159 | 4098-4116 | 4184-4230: 0.33 mag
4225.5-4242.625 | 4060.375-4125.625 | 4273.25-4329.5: -0.17 mag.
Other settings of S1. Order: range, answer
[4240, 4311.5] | 32.5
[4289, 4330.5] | 33.6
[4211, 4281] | 32.7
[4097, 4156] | 20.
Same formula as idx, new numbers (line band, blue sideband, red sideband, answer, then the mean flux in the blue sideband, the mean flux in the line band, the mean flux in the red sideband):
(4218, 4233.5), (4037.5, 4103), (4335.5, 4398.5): -4.0 Angstrom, 16.2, 31.3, 32.9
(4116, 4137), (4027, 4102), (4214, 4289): -2.3 Angstrom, 16.2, 24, 32.4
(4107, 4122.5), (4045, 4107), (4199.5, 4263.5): -1.4 Angstrom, 16.7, 22.2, 31.4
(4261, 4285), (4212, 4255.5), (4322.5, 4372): -0.1 Angstrom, 32.8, 32.8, 32.5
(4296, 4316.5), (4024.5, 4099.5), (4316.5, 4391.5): -2.6 Angstrom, 16.3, 34.1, 32.9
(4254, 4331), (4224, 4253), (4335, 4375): 1.2 Angstrom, 33.6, 32.7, 32.9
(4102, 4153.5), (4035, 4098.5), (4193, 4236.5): -0.1 Angstrom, 16.1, 20.9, 28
